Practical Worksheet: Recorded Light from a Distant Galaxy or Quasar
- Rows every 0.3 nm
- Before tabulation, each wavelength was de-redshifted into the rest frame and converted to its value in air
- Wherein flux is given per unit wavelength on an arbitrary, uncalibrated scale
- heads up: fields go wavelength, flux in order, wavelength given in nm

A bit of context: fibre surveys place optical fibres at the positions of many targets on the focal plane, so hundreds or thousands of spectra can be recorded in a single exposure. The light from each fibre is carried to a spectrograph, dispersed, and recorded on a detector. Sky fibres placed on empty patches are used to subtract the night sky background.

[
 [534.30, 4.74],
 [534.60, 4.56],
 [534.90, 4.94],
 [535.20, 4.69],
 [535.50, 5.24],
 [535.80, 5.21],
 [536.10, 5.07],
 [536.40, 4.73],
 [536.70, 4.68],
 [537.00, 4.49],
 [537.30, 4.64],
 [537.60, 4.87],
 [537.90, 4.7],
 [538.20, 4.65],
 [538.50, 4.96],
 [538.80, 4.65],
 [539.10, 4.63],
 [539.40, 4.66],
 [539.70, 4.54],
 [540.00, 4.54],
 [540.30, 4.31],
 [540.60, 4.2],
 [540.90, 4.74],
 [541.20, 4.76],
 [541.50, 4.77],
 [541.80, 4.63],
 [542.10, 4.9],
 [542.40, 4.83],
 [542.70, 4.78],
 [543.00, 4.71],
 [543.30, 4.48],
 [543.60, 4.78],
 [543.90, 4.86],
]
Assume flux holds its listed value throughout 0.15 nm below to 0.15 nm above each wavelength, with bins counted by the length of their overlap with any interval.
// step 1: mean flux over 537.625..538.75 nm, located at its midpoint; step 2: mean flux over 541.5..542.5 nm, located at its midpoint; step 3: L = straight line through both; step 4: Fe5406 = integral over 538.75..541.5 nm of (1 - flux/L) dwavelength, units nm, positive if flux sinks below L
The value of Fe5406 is 0.12 nm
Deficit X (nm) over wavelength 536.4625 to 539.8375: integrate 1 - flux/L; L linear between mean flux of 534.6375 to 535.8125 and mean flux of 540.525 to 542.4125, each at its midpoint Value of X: 0.107 nm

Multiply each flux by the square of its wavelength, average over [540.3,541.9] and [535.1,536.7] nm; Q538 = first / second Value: 0.94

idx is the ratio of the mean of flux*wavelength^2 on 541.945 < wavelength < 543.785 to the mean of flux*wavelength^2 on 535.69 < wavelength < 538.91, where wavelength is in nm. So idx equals 1.01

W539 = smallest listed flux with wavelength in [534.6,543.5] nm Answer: 4.2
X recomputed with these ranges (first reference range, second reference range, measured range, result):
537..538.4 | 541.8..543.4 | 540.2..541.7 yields 0.05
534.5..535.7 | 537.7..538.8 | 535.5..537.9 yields -0.01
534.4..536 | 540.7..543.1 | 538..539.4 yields 0.04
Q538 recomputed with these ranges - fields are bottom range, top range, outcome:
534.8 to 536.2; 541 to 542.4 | 0.97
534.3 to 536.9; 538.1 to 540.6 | 0.96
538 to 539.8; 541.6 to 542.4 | 1.03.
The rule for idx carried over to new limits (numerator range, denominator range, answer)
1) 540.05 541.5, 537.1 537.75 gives 0.97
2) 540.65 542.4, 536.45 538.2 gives 1.03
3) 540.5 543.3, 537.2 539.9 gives 1.01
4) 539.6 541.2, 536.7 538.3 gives 0.97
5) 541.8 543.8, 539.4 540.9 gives 1.07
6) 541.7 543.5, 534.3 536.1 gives 0.99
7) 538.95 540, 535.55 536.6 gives 0.93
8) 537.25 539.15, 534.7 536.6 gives 0.96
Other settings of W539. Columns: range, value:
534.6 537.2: 4.49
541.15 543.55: 4.48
